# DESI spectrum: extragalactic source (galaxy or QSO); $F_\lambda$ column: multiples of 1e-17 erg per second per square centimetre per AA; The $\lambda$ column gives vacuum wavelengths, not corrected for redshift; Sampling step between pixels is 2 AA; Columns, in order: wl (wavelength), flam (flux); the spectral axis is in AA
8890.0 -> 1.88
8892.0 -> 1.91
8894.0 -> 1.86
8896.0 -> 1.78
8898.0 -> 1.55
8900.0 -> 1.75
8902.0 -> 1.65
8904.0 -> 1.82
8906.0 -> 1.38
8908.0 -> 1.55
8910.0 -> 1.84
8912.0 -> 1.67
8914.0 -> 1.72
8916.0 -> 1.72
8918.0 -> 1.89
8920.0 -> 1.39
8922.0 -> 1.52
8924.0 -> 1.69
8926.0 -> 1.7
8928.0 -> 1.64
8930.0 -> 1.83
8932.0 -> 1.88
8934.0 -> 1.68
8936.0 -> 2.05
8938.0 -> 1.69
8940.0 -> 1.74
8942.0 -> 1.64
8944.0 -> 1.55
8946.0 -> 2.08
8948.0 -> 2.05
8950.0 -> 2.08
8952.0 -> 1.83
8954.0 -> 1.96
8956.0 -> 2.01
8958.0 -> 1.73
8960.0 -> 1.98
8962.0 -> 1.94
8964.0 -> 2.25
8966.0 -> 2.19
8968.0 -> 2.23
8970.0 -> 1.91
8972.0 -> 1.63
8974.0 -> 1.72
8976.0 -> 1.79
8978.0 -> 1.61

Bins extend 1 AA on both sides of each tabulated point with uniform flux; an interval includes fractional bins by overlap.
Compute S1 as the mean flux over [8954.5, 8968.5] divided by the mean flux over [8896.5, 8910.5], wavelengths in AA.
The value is 1.24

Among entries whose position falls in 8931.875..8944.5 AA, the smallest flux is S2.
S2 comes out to 1.55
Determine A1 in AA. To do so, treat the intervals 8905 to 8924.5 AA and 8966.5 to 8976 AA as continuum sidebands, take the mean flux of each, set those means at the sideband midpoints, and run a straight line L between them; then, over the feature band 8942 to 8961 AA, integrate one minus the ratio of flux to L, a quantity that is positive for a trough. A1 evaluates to -1.2 AA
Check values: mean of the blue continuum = 1.64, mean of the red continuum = 1.88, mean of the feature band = 1.9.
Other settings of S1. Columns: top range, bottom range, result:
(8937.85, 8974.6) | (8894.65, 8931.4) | 1.14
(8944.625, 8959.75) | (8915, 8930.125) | 1.17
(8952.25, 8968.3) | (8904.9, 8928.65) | 1.23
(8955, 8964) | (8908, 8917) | 1.14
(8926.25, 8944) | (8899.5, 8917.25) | 1.04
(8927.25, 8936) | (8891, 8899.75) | 1.01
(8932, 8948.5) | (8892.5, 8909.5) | 1.08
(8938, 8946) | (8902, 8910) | 1.05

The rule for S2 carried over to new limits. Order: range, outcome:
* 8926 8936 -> 1.64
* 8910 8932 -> 1.39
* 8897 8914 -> 1.38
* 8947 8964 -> 1.73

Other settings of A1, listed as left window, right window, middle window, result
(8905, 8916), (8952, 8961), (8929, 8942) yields -0.1 AA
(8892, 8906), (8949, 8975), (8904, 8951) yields 2.3 AA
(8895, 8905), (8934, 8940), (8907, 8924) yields 0.9 AA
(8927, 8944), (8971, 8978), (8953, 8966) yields -2.1 AA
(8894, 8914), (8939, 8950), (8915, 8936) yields 0.6 AA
